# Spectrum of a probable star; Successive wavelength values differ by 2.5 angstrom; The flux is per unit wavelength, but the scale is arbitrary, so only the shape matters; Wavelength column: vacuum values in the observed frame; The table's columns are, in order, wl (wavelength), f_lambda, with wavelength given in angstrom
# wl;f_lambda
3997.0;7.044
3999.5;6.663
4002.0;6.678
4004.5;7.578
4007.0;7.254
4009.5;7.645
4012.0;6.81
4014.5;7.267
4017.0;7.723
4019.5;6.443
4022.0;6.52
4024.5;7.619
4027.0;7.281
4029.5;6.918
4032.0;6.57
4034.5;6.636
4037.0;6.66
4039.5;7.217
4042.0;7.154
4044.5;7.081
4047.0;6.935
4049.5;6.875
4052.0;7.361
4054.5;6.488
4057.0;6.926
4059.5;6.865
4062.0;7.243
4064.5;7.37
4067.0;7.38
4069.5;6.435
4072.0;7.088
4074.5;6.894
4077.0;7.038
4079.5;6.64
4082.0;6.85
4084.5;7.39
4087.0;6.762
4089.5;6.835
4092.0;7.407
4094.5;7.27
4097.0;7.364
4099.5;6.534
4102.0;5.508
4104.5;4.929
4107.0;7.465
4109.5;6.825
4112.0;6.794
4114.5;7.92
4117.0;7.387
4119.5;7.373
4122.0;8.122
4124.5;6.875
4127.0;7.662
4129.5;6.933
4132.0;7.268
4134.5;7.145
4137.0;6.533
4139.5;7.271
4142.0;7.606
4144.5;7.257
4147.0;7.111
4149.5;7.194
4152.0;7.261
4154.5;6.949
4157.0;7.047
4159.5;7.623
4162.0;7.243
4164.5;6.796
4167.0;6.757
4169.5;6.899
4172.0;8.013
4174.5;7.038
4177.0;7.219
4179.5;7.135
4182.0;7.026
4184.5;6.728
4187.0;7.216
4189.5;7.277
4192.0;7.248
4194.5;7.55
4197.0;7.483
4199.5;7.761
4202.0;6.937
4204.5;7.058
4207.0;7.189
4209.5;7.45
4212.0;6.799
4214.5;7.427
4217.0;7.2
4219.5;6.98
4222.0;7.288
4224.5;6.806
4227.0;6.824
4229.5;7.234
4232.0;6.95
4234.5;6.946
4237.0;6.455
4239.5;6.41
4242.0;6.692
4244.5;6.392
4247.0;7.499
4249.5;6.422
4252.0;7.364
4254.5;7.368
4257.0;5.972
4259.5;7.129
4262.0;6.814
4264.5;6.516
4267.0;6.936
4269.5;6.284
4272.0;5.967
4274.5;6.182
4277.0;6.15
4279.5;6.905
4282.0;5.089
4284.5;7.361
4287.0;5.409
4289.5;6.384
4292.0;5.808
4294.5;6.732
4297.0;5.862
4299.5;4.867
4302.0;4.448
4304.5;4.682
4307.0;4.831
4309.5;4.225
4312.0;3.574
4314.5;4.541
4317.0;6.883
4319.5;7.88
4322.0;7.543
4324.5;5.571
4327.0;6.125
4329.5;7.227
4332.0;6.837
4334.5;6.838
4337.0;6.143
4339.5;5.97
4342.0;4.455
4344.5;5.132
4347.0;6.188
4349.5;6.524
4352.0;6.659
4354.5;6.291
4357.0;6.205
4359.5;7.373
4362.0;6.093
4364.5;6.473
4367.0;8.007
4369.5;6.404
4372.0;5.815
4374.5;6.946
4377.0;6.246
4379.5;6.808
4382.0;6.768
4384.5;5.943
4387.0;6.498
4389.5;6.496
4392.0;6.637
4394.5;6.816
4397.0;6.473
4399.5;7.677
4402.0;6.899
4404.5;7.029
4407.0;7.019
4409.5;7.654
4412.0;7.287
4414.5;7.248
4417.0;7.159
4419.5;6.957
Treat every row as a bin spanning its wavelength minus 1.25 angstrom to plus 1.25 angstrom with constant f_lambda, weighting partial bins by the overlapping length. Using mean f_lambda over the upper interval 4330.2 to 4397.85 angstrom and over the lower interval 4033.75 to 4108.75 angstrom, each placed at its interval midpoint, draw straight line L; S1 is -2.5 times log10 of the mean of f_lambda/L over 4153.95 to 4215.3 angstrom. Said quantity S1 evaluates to -0.08 mag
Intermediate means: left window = 6.89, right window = 6.42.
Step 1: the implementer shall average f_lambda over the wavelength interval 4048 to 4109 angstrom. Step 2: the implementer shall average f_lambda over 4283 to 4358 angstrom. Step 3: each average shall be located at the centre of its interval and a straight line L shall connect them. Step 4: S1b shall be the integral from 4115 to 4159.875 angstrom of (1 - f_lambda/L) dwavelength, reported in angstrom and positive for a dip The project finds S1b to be -4.2 angstrom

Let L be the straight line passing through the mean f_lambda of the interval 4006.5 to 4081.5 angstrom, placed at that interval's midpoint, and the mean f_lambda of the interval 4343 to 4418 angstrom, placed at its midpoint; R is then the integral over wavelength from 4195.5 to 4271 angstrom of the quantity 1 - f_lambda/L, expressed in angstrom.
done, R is -1.39 angstrom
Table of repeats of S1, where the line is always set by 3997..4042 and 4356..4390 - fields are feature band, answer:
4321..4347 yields 0.078 mag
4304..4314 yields 0.471 mag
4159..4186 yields -0.044 mag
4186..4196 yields -0.079 mag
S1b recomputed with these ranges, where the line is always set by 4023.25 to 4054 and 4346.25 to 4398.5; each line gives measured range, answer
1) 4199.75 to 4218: -1.1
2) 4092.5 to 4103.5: 0.4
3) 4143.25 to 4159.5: -0.7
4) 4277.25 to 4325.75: 6.8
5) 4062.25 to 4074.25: -0.2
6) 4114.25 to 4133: -1.4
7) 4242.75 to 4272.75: -0.1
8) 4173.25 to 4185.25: -0.4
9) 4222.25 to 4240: -0.2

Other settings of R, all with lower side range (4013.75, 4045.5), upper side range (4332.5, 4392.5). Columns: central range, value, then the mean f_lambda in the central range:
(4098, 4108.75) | 1.1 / 6.17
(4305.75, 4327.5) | 2.7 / 5.67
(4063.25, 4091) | -0.3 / 6.98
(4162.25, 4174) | -0.7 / 7.12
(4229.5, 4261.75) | -1.1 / 6.82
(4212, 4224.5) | -0.9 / 7.14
